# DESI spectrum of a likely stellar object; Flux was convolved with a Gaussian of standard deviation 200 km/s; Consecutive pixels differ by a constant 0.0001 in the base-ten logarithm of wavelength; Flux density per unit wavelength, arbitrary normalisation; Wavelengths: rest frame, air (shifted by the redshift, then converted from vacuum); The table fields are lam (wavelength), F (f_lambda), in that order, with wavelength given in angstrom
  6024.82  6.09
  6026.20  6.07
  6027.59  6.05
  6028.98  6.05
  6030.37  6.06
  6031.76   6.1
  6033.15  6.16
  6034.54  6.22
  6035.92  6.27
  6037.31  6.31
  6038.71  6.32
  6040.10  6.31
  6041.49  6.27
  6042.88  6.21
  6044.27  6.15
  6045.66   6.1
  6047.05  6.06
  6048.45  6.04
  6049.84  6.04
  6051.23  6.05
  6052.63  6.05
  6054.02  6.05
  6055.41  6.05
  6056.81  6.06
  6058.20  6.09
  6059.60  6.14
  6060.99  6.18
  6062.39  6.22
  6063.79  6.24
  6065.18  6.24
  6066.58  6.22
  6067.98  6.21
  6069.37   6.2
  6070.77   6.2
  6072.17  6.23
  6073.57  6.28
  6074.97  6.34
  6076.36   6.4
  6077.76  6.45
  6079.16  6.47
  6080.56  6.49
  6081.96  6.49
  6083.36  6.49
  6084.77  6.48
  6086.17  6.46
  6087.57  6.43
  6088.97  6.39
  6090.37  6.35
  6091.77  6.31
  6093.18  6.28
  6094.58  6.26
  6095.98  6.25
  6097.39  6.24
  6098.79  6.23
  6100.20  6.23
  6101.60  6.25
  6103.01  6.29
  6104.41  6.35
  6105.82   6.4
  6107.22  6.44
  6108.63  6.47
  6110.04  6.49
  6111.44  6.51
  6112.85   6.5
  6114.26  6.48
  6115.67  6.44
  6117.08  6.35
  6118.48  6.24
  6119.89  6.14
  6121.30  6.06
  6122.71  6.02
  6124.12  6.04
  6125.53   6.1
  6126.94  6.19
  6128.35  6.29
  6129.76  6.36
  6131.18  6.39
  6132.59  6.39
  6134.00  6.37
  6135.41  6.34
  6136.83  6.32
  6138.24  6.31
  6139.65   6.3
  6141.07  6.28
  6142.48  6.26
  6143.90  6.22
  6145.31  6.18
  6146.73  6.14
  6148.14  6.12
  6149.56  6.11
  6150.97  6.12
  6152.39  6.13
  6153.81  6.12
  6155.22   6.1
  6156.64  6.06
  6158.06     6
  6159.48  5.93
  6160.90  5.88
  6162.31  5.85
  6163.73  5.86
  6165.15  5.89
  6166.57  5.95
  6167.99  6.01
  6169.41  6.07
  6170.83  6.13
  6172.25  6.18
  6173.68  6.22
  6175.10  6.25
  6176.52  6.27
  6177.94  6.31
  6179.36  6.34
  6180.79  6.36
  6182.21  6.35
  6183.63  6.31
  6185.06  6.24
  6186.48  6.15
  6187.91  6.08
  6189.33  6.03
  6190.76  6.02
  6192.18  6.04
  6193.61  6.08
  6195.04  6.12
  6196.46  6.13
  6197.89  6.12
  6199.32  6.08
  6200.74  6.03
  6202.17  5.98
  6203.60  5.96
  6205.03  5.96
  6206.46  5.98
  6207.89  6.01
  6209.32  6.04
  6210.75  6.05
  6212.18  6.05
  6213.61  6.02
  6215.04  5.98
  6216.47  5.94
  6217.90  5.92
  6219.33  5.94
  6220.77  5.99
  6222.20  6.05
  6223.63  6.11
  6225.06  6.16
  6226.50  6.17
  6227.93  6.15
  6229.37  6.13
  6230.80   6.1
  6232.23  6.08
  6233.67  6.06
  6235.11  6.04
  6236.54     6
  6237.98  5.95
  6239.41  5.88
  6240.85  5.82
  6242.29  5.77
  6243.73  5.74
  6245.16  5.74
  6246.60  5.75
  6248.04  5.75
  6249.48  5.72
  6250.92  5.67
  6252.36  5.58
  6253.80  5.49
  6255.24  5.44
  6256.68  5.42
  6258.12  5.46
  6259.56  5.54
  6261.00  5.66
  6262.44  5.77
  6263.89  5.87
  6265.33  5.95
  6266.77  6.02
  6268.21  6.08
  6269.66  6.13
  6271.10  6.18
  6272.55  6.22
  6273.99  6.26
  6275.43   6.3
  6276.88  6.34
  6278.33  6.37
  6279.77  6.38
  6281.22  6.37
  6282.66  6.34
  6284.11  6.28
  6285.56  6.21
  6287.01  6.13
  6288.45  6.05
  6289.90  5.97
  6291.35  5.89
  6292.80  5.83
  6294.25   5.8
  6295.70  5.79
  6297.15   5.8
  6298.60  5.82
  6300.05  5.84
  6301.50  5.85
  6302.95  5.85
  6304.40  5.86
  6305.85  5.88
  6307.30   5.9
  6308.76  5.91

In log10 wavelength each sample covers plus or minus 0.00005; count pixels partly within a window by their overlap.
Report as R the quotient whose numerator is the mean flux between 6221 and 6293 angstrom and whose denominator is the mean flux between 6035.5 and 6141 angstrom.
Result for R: 0.95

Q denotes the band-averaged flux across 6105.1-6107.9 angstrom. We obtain 6.42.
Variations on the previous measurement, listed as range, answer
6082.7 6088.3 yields 6.46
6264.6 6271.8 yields 6.08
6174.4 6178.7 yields 6.29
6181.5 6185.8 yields 6.3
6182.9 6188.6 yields 6.19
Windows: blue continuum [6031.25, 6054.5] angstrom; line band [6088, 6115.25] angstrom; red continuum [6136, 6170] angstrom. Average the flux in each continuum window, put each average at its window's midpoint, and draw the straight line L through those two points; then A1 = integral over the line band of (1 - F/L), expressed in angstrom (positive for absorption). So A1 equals -1.03 angstrom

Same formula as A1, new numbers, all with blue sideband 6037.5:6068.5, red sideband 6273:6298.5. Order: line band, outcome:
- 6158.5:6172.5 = 0.38 angstrom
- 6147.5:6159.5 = 0.10 angstrom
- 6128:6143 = -0.47 angstrom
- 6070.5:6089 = -0.78 angstrom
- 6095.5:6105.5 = -0.20 angstrom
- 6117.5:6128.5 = 0.01 angstrom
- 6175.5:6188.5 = -0.29 angstrom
